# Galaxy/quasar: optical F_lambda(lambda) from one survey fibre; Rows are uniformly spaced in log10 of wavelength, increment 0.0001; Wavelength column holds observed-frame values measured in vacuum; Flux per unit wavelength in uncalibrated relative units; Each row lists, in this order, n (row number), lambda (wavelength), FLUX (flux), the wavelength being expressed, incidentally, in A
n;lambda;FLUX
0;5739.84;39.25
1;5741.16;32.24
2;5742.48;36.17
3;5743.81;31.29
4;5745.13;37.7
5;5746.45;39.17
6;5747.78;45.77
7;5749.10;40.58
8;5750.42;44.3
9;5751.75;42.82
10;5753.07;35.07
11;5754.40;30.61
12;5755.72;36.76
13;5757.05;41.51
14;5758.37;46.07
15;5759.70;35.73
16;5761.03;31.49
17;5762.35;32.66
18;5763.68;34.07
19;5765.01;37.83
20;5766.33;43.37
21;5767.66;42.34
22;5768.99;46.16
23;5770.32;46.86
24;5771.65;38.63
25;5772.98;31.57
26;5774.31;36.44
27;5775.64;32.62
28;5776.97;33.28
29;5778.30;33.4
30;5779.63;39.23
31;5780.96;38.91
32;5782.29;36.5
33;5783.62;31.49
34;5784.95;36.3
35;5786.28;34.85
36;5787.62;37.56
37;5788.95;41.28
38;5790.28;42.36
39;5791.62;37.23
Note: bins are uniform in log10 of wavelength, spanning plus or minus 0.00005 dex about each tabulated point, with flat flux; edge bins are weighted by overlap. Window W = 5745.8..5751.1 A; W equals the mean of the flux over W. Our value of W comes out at 42.4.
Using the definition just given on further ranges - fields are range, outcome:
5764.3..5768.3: 41.1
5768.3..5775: 39.9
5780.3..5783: 37.6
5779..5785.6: 36.5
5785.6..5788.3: 36.2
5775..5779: 33.2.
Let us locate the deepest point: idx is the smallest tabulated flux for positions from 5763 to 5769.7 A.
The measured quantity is 34.07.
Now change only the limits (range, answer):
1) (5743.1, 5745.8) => 31.29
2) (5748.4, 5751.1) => 40.58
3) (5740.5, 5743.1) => 32.24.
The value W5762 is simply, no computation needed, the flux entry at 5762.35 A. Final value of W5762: 32.66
